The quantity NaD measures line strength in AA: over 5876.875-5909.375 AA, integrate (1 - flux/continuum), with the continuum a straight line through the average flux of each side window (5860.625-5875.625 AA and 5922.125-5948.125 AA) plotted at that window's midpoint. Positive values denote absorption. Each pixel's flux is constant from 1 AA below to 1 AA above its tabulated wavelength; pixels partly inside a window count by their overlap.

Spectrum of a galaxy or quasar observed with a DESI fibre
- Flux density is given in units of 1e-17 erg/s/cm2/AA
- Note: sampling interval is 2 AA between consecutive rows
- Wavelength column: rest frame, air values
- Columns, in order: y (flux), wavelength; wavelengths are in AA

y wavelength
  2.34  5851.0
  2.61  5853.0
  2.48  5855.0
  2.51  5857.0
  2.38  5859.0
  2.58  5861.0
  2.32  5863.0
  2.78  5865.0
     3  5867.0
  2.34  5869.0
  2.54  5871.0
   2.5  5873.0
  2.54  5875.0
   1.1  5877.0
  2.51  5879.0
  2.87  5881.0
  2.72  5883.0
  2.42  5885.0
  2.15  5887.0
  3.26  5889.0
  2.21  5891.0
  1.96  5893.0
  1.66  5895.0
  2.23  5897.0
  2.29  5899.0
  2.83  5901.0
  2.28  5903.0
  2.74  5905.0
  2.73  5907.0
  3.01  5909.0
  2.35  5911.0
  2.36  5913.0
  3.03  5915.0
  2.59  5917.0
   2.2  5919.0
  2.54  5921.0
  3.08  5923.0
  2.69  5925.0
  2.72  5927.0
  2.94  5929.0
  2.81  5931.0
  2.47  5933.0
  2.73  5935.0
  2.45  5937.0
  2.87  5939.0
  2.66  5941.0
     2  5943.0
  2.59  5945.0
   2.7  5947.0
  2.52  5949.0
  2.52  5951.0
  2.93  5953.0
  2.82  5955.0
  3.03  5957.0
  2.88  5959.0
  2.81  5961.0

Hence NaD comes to 2.2 AA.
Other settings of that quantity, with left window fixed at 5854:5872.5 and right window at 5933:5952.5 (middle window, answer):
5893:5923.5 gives 0.68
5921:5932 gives -1.11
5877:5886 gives 0.32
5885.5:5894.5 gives 0.69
